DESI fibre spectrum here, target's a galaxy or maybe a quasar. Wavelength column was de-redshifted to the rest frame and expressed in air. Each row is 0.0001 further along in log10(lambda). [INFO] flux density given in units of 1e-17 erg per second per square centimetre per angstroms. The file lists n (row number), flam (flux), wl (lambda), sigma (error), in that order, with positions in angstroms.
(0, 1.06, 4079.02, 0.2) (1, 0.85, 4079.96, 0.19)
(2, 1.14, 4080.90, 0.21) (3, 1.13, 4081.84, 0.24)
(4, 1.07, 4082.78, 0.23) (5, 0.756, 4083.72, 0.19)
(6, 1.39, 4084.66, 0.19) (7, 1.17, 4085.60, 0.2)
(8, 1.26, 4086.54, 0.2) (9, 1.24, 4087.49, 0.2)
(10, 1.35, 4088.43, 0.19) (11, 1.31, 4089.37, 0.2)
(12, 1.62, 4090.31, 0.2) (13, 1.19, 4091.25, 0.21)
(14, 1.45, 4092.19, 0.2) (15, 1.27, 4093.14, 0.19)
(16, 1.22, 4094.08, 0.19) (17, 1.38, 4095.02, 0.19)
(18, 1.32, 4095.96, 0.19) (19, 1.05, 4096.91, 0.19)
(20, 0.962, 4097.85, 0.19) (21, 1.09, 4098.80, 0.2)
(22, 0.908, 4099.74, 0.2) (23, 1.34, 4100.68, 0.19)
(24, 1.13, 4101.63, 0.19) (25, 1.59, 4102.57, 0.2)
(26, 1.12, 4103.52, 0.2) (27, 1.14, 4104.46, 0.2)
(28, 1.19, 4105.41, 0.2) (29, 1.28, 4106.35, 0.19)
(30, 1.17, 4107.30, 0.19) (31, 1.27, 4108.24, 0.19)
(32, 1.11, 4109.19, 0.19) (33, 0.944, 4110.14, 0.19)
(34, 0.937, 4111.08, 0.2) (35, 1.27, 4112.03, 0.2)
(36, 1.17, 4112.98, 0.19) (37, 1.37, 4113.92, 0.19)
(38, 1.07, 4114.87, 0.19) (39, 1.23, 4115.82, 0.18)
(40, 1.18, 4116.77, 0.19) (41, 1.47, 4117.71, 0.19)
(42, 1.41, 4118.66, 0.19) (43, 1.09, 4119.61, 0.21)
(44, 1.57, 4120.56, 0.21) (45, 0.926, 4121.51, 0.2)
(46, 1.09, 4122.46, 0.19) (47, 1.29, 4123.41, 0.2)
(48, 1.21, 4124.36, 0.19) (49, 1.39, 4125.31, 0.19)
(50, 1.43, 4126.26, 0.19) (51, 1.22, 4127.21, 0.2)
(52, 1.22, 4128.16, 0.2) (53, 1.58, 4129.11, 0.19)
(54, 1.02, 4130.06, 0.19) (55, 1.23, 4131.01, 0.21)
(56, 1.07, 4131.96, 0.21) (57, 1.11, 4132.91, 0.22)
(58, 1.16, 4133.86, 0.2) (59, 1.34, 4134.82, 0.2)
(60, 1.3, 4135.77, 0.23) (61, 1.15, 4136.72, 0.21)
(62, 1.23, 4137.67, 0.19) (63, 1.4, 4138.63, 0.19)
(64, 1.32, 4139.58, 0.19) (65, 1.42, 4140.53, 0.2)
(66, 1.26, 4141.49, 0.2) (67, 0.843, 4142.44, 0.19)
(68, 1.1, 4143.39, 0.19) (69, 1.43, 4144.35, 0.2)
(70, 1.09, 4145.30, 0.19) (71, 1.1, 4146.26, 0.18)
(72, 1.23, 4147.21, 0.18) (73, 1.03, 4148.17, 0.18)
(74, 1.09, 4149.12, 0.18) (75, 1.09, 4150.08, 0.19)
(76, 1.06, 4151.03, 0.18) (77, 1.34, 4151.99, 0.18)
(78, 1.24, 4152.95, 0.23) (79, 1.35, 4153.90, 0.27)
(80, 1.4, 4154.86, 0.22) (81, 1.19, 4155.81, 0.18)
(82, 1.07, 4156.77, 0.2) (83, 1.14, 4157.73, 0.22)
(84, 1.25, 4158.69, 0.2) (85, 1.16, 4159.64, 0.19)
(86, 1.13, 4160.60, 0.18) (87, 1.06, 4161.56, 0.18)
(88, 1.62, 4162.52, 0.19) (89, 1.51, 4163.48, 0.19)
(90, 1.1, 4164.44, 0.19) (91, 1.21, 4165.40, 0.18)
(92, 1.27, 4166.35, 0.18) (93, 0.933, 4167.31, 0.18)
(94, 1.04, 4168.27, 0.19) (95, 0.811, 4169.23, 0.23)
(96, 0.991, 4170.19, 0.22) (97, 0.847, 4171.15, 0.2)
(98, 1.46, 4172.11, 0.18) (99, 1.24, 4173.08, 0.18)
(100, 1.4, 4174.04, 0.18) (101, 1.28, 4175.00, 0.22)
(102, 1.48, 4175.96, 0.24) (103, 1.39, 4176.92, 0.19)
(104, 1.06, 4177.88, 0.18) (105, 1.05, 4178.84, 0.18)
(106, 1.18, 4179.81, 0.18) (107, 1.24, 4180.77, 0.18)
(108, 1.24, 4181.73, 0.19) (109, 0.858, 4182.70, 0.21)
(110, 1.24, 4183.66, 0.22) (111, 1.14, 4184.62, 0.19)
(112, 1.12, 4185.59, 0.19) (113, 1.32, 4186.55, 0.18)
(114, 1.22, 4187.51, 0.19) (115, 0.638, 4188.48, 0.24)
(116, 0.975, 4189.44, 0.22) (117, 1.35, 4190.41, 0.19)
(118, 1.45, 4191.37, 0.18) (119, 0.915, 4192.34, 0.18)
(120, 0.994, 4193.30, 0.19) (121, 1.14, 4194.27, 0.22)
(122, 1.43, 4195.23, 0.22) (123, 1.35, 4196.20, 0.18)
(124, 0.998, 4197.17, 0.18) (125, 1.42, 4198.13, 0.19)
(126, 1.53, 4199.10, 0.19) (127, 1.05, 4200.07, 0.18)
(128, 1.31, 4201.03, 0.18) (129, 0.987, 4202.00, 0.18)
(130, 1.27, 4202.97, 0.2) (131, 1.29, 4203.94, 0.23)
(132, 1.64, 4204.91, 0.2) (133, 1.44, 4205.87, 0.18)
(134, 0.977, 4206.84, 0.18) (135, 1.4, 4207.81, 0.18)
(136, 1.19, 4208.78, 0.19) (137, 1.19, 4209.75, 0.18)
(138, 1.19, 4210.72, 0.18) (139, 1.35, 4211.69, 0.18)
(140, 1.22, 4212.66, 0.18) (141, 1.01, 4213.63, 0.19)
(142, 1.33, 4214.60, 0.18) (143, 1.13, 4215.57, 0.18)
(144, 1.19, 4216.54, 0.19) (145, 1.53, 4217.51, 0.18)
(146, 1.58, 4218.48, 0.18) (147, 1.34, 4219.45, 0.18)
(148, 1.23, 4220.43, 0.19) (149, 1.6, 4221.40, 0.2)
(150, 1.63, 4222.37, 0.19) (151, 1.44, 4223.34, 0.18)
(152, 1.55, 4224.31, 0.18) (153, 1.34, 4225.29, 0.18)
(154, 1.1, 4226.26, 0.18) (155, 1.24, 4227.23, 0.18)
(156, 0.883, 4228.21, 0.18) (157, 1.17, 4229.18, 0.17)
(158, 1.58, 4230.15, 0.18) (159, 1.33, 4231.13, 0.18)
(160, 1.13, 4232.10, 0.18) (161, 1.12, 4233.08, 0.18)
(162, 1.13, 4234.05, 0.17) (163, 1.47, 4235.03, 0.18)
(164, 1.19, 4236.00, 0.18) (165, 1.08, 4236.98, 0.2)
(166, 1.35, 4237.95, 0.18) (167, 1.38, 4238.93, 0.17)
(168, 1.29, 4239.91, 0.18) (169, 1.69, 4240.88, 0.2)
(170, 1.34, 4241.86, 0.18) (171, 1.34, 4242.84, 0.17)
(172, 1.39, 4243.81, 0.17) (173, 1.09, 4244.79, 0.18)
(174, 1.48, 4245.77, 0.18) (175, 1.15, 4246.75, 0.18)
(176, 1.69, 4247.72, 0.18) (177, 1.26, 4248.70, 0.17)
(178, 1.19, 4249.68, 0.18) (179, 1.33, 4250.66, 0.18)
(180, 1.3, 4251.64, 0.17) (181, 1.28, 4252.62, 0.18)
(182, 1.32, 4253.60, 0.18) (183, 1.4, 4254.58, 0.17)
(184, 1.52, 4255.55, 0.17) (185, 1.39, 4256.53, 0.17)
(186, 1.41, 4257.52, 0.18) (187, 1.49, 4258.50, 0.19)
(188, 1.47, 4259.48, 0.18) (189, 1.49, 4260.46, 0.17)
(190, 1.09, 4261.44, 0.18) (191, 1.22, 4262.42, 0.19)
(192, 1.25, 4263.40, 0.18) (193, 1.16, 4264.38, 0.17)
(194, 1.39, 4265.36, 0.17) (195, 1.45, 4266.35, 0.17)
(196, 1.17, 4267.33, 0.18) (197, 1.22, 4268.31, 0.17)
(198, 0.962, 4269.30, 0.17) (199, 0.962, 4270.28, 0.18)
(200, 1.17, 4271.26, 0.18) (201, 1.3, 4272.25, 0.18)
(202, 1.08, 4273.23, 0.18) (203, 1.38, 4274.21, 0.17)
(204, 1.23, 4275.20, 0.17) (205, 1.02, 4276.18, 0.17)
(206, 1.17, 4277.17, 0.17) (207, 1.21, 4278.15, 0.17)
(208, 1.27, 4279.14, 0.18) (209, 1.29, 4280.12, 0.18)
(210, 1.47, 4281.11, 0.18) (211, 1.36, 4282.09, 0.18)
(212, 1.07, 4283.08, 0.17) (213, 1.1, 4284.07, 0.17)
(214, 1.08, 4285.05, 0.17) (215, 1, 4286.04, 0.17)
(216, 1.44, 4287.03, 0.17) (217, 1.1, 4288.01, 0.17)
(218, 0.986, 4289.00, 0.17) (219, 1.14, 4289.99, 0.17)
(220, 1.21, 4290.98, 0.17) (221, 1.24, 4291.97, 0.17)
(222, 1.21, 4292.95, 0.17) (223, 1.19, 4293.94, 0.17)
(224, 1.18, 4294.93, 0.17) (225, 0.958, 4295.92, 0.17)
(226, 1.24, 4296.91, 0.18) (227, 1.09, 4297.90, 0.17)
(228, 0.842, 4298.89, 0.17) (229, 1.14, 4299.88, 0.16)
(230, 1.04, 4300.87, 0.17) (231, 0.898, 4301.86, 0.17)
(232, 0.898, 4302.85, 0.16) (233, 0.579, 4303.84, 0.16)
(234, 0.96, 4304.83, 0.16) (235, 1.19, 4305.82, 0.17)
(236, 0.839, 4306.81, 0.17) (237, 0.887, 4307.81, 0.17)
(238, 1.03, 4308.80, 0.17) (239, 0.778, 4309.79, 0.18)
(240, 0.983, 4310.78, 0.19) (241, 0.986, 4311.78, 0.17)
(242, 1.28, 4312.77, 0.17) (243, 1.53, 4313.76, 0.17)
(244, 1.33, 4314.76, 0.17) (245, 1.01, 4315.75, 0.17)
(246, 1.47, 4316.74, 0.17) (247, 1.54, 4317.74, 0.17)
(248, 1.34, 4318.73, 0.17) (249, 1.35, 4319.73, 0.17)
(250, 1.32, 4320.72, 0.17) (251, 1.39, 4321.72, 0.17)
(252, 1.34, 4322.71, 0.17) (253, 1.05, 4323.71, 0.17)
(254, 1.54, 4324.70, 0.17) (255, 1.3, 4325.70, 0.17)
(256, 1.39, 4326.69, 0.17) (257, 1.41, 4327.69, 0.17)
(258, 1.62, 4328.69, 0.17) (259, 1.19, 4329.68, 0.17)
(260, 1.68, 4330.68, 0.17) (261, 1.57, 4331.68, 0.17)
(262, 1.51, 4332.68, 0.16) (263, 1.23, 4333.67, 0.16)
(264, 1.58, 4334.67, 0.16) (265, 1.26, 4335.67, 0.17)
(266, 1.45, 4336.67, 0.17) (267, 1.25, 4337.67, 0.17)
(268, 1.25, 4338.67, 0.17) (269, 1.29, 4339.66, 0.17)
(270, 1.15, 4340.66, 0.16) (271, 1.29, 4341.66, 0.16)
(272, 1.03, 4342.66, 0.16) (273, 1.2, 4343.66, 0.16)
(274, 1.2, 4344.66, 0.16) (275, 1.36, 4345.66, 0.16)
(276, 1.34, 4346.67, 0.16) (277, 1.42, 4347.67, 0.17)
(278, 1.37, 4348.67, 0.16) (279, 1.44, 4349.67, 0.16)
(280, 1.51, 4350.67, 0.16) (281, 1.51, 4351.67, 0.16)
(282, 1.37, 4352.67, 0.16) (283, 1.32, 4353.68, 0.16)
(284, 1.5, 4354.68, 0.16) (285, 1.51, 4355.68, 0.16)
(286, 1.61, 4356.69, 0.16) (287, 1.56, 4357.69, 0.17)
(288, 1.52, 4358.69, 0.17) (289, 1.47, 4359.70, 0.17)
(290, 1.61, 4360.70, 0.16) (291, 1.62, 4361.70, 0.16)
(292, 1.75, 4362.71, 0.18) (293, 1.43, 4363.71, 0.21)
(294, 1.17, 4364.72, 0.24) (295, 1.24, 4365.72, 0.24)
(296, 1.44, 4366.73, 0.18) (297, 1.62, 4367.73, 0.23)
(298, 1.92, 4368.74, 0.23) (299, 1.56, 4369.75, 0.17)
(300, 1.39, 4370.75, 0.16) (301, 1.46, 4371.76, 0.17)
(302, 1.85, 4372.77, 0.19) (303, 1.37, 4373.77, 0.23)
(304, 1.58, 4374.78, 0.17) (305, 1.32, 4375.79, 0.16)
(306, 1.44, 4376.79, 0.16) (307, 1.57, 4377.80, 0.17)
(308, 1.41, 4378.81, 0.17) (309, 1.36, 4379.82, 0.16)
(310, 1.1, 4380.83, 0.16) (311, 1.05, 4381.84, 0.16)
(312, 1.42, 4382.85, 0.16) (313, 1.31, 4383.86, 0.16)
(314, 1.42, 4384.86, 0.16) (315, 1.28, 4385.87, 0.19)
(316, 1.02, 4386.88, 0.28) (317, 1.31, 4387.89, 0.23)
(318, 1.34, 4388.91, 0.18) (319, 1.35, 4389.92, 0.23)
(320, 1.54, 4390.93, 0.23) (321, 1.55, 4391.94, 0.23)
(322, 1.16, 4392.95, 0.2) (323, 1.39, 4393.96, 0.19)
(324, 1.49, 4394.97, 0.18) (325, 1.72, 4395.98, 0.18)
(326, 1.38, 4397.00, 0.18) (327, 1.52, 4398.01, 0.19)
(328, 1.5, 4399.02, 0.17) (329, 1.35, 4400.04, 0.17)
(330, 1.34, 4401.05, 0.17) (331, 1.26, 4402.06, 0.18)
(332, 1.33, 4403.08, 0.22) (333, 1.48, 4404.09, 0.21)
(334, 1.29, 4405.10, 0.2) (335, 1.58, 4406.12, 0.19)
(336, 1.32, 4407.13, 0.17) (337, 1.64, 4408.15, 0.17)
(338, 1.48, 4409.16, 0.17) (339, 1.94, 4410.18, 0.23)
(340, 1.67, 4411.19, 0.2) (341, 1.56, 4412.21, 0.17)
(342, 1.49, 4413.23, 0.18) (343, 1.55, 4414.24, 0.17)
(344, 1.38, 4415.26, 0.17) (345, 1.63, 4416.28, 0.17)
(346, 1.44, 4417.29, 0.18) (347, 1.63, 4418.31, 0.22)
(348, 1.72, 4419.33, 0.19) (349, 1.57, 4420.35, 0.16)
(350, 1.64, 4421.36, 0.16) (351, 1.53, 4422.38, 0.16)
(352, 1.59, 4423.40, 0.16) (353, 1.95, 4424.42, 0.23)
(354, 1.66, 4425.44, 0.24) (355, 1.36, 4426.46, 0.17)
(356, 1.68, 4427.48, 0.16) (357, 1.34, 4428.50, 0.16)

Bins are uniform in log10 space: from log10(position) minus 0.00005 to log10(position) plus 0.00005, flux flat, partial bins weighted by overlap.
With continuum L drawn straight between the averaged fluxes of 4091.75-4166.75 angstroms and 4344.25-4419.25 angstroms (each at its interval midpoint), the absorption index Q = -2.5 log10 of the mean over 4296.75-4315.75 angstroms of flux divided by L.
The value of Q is 0.33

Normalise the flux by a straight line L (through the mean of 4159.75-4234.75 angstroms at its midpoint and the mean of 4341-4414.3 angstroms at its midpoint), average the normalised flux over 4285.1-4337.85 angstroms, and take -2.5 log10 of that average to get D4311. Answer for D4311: 0.13 mag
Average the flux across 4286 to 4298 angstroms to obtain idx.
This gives 1.16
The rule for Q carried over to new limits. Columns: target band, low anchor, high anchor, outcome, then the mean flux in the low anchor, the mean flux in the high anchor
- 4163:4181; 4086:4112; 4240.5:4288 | 0.05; 1.22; 1.28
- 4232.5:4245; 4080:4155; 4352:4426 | 0.03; 1.21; 1.48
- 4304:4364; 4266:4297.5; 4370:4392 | -0.04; 1.18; 1.38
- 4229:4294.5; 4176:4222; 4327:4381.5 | 0.04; 1.23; 1.43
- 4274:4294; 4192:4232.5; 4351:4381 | 0.15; 1.28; 1.49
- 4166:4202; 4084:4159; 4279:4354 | 0.05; 1.22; 1.23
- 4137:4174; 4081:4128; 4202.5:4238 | 0.06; 1.22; 1.29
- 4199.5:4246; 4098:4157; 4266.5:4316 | -0.12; 1.21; 1.12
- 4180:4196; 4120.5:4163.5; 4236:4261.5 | 0.12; 1.22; 1.36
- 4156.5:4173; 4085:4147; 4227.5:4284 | 0.08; 1.23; 1.28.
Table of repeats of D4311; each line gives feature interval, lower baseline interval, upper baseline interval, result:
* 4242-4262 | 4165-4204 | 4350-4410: -0.07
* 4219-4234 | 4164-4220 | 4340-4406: -0.05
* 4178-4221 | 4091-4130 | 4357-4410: 0.07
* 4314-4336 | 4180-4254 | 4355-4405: -0.01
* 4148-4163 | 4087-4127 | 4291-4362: 0.03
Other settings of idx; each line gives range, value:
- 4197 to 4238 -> 1.28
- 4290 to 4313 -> 1.03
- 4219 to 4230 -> 1.33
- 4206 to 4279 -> 1.29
